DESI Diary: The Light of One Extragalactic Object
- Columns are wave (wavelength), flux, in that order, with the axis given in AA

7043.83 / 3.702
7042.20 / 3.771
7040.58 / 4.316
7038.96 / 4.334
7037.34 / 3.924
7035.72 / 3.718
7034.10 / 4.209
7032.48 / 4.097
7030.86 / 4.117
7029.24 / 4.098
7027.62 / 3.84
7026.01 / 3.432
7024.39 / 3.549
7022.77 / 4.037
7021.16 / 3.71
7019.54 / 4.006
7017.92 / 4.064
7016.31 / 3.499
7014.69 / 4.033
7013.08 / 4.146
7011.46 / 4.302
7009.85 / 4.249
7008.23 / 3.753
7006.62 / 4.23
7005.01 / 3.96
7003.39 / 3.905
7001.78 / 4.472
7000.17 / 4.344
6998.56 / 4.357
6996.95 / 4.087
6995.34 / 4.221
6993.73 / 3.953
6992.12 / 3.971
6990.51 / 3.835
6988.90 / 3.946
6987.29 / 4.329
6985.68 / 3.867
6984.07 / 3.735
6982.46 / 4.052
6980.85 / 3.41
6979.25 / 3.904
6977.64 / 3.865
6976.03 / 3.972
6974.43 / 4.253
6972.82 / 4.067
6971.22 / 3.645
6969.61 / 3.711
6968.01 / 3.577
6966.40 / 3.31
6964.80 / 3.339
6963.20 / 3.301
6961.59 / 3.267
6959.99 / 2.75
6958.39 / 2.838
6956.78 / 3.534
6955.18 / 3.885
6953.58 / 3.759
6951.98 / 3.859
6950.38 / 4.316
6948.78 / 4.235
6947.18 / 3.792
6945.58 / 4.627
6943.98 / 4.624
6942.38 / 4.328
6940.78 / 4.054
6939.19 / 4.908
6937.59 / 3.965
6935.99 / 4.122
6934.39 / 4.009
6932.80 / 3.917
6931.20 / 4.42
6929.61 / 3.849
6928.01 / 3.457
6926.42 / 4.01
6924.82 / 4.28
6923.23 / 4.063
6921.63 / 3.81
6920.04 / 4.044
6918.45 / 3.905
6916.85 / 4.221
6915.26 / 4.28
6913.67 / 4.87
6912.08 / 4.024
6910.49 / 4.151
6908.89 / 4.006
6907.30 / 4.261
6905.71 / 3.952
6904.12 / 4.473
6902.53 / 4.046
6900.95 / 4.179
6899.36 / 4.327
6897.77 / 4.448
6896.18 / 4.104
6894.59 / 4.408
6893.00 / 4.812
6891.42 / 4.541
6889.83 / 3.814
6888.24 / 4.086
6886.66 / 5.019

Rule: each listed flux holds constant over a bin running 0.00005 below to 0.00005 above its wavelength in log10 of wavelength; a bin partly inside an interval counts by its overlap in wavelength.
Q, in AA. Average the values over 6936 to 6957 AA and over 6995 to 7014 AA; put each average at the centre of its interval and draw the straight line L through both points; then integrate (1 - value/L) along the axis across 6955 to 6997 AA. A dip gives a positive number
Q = 4.5 AA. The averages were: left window 4.16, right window 4.17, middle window 3.72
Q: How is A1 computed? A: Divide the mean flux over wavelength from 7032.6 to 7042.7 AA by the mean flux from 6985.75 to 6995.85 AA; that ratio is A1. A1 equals 1.01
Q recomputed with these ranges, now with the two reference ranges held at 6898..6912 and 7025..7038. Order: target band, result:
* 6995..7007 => -0.6 AA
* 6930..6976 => 2.4 AA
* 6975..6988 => 0.4 AA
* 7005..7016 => -0.3 AA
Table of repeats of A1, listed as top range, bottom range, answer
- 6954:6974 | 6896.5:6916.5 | 0.81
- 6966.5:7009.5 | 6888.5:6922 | 0.94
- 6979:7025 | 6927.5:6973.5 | 1.04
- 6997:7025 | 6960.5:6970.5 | 1.19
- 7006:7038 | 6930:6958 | 0.96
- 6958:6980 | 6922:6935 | 0.89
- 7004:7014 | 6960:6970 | 1.22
